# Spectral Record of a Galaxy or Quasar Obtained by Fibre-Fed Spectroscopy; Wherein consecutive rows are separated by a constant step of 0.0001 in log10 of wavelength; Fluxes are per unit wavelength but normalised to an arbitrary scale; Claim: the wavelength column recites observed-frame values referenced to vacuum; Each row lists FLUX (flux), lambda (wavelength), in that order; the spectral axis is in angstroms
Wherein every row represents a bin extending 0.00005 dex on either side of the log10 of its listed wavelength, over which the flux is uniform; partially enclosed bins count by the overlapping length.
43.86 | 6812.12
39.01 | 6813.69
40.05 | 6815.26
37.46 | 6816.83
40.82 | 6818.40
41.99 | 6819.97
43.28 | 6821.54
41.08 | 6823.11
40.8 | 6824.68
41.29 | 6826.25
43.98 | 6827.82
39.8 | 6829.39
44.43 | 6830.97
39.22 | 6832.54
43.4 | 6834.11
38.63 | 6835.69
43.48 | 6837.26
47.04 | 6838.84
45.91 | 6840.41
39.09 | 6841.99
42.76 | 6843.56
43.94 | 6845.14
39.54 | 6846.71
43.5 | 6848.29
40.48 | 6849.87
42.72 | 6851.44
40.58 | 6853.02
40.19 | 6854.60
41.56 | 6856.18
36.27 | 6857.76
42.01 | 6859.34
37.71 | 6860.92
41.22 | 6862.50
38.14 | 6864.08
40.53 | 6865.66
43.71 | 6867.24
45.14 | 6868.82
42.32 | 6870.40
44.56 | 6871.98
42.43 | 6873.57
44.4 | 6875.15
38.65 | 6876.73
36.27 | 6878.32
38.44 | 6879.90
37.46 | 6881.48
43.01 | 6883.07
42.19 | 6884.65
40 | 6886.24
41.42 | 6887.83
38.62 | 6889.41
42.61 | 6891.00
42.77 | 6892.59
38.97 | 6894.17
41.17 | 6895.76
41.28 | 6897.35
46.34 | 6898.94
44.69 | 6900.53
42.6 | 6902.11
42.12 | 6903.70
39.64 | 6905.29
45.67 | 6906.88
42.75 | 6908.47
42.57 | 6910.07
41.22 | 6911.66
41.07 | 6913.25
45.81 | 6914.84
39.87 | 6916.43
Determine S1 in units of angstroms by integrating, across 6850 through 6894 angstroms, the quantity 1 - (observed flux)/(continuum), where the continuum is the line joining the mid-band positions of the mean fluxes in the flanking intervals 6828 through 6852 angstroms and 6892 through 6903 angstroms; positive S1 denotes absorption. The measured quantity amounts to 1.6 angstroms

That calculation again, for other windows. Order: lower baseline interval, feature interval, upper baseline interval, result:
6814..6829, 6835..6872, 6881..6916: -0.2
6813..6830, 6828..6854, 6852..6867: -1.1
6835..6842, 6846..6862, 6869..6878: 0.9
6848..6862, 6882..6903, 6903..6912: -0.1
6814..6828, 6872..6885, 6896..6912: 0.5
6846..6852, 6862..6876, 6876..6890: -0.7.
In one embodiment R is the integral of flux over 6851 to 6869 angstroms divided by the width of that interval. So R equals 40.6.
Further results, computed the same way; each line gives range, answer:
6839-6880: 41.4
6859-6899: 41.1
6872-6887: 40.5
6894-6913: 42.5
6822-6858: 41.8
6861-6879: 41.5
